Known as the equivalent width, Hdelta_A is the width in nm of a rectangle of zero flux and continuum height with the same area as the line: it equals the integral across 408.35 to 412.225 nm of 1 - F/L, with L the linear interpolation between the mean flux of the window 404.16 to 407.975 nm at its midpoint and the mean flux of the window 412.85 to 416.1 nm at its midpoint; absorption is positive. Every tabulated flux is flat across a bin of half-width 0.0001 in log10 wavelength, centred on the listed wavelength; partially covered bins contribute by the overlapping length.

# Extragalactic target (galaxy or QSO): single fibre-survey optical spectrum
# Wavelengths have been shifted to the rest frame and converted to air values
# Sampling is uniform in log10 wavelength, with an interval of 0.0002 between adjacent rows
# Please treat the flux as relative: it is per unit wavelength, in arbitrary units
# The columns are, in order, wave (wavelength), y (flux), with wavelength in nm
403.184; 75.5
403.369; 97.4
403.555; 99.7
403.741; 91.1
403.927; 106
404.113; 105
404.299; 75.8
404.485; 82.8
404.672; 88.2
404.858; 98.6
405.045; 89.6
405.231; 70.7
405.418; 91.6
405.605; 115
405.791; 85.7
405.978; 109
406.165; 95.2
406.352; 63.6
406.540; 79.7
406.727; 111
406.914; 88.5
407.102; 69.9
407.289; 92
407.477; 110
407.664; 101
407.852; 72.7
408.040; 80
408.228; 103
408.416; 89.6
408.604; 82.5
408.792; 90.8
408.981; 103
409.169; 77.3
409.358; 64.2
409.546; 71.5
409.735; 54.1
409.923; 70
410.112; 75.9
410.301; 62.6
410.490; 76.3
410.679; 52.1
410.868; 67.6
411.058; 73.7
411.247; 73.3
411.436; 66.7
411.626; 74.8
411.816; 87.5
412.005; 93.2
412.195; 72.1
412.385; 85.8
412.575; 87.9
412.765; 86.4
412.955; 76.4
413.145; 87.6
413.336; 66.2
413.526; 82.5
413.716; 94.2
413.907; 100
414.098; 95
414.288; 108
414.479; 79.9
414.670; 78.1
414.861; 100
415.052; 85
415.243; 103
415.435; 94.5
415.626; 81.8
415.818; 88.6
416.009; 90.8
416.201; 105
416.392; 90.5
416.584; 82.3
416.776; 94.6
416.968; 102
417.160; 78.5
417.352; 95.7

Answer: 0.61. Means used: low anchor 89.6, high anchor 88.9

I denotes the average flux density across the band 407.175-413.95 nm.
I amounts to 80.5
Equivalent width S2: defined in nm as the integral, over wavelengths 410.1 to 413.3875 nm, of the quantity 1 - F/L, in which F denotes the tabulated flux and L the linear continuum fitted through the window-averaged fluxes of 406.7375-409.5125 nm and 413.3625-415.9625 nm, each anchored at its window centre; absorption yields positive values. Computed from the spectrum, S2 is 0.50 nm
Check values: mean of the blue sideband 87.8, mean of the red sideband 90.9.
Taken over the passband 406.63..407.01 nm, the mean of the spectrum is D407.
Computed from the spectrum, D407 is 99.4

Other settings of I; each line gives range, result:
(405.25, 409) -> 91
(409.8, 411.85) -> 70.2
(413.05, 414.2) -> 87.7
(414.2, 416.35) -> 92.1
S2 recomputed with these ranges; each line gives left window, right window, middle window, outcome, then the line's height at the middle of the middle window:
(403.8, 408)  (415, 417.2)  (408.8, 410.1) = 0.236 nm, 91.2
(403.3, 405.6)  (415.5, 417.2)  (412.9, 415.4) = 0.052 nm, 91.2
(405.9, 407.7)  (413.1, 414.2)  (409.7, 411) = 0.338 nm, 89.6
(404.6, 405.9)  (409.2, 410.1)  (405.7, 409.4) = -0.492 nm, 78.7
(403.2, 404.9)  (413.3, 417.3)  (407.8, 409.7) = 0.192 nm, 92.1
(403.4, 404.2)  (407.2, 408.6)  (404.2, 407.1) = 0.220 nm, 96.5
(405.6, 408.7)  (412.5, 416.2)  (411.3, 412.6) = 0.131 nm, 89.6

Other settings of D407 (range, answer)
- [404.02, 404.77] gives 88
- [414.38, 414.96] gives 86.1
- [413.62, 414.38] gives 99.3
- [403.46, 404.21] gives 100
